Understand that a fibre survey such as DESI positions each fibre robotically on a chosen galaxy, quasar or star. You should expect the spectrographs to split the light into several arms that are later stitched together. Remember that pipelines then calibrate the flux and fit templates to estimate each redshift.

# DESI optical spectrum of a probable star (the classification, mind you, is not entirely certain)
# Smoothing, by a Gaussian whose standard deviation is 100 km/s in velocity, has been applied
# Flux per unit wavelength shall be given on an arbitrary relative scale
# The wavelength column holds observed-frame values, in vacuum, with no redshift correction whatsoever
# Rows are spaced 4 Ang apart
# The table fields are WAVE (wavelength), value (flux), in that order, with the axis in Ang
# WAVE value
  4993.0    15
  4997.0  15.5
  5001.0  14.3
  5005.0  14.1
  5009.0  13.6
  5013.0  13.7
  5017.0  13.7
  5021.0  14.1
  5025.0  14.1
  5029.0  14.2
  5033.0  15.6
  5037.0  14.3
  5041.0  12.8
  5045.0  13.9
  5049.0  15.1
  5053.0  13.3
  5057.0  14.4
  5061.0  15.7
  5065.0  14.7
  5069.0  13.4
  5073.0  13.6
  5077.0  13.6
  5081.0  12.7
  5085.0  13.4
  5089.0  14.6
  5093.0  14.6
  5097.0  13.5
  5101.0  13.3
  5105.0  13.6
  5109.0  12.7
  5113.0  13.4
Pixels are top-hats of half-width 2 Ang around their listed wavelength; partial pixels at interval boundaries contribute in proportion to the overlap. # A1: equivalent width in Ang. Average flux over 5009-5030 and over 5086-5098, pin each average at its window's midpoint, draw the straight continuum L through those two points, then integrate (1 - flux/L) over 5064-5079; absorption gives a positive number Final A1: 0.4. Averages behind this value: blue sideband 13.9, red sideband 14.2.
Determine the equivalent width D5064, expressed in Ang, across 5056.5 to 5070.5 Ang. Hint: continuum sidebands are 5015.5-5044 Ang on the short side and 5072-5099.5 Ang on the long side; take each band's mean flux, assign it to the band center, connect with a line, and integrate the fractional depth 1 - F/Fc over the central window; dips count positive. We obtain -0.74 Ang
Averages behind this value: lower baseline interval 14.1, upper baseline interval 13.7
